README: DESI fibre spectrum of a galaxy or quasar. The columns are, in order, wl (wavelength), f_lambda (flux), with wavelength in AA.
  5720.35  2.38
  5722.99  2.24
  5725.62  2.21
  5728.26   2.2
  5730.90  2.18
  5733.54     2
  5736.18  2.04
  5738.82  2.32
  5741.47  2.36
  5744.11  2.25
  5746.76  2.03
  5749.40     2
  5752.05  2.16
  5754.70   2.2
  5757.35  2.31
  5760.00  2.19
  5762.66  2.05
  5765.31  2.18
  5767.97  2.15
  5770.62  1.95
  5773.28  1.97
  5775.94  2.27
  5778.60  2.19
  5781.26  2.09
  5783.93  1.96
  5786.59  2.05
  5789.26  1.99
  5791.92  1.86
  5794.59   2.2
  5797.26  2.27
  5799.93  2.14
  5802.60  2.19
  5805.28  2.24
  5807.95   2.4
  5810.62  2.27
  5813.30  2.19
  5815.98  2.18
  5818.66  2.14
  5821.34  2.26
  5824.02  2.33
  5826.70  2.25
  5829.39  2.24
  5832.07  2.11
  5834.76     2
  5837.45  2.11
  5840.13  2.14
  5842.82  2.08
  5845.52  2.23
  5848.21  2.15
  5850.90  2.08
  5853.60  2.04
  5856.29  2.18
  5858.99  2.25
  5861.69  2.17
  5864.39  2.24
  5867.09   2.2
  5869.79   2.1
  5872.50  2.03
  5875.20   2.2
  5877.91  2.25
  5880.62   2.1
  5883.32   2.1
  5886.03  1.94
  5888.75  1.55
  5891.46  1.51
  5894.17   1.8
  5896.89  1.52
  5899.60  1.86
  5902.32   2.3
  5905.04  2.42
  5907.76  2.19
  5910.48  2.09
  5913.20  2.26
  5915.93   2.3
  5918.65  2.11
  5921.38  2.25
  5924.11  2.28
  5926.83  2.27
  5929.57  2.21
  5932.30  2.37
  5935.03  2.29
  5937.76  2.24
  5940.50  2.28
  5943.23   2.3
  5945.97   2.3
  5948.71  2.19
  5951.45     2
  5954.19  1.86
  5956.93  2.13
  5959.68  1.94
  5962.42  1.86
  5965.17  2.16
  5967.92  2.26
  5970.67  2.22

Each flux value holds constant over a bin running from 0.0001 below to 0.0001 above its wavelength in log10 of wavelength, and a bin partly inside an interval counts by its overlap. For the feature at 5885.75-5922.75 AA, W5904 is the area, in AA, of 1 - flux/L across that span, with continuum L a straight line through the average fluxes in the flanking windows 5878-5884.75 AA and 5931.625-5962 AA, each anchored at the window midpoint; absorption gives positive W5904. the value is 2.2 AA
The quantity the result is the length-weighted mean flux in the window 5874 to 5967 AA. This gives 2.1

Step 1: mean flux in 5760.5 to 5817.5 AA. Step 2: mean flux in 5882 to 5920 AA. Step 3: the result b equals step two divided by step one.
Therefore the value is 0.9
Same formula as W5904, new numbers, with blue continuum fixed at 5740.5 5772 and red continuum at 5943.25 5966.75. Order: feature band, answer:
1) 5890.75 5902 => 1.90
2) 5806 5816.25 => -0.67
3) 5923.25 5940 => -1.59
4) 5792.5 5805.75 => -0.33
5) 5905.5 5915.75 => -0.62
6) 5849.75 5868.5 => -0.51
